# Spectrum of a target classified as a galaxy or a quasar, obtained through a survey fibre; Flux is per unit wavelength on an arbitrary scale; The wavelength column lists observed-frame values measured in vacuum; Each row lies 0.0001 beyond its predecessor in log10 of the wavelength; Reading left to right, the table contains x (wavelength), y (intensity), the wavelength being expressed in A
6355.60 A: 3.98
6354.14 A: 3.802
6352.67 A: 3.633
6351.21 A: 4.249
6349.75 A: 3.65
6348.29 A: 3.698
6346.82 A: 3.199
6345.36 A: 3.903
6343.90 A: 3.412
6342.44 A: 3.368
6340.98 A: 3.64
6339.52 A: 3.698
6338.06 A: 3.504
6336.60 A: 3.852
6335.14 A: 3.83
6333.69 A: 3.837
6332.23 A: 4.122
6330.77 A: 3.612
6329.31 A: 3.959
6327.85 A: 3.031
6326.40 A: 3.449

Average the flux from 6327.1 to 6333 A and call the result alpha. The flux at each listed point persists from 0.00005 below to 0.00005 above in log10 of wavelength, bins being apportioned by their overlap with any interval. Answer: 3.68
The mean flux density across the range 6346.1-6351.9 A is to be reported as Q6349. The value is 3.69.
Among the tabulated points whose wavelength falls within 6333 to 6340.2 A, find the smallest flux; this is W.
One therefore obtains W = 3.504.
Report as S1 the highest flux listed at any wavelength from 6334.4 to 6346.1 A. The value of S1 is 3.903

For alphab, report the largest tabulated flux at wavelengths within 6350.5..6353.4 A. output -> 4.249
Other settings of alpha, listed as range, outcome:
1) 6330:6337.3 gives 3.85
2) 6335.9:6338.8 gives 3.67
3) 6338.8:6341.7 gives 3.67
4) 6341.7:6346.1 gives 3.56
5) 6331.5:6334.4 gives 3.98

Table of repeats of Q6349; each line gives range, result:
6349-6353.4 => 3.85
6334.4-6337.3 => 3.85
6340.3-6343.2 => 3.5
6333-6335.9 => 3.84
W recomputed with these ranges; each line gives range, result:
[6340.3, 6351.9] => 3.199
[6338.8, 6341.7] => 3.64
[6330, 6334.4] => 3.612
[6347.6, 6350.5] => 3.65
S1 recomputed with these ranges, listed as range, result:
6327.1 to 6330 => 3.959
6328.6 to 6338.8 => 4.122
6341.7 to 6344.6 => 3.412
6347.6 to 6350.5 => 3.698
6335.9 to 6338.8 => 3.852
